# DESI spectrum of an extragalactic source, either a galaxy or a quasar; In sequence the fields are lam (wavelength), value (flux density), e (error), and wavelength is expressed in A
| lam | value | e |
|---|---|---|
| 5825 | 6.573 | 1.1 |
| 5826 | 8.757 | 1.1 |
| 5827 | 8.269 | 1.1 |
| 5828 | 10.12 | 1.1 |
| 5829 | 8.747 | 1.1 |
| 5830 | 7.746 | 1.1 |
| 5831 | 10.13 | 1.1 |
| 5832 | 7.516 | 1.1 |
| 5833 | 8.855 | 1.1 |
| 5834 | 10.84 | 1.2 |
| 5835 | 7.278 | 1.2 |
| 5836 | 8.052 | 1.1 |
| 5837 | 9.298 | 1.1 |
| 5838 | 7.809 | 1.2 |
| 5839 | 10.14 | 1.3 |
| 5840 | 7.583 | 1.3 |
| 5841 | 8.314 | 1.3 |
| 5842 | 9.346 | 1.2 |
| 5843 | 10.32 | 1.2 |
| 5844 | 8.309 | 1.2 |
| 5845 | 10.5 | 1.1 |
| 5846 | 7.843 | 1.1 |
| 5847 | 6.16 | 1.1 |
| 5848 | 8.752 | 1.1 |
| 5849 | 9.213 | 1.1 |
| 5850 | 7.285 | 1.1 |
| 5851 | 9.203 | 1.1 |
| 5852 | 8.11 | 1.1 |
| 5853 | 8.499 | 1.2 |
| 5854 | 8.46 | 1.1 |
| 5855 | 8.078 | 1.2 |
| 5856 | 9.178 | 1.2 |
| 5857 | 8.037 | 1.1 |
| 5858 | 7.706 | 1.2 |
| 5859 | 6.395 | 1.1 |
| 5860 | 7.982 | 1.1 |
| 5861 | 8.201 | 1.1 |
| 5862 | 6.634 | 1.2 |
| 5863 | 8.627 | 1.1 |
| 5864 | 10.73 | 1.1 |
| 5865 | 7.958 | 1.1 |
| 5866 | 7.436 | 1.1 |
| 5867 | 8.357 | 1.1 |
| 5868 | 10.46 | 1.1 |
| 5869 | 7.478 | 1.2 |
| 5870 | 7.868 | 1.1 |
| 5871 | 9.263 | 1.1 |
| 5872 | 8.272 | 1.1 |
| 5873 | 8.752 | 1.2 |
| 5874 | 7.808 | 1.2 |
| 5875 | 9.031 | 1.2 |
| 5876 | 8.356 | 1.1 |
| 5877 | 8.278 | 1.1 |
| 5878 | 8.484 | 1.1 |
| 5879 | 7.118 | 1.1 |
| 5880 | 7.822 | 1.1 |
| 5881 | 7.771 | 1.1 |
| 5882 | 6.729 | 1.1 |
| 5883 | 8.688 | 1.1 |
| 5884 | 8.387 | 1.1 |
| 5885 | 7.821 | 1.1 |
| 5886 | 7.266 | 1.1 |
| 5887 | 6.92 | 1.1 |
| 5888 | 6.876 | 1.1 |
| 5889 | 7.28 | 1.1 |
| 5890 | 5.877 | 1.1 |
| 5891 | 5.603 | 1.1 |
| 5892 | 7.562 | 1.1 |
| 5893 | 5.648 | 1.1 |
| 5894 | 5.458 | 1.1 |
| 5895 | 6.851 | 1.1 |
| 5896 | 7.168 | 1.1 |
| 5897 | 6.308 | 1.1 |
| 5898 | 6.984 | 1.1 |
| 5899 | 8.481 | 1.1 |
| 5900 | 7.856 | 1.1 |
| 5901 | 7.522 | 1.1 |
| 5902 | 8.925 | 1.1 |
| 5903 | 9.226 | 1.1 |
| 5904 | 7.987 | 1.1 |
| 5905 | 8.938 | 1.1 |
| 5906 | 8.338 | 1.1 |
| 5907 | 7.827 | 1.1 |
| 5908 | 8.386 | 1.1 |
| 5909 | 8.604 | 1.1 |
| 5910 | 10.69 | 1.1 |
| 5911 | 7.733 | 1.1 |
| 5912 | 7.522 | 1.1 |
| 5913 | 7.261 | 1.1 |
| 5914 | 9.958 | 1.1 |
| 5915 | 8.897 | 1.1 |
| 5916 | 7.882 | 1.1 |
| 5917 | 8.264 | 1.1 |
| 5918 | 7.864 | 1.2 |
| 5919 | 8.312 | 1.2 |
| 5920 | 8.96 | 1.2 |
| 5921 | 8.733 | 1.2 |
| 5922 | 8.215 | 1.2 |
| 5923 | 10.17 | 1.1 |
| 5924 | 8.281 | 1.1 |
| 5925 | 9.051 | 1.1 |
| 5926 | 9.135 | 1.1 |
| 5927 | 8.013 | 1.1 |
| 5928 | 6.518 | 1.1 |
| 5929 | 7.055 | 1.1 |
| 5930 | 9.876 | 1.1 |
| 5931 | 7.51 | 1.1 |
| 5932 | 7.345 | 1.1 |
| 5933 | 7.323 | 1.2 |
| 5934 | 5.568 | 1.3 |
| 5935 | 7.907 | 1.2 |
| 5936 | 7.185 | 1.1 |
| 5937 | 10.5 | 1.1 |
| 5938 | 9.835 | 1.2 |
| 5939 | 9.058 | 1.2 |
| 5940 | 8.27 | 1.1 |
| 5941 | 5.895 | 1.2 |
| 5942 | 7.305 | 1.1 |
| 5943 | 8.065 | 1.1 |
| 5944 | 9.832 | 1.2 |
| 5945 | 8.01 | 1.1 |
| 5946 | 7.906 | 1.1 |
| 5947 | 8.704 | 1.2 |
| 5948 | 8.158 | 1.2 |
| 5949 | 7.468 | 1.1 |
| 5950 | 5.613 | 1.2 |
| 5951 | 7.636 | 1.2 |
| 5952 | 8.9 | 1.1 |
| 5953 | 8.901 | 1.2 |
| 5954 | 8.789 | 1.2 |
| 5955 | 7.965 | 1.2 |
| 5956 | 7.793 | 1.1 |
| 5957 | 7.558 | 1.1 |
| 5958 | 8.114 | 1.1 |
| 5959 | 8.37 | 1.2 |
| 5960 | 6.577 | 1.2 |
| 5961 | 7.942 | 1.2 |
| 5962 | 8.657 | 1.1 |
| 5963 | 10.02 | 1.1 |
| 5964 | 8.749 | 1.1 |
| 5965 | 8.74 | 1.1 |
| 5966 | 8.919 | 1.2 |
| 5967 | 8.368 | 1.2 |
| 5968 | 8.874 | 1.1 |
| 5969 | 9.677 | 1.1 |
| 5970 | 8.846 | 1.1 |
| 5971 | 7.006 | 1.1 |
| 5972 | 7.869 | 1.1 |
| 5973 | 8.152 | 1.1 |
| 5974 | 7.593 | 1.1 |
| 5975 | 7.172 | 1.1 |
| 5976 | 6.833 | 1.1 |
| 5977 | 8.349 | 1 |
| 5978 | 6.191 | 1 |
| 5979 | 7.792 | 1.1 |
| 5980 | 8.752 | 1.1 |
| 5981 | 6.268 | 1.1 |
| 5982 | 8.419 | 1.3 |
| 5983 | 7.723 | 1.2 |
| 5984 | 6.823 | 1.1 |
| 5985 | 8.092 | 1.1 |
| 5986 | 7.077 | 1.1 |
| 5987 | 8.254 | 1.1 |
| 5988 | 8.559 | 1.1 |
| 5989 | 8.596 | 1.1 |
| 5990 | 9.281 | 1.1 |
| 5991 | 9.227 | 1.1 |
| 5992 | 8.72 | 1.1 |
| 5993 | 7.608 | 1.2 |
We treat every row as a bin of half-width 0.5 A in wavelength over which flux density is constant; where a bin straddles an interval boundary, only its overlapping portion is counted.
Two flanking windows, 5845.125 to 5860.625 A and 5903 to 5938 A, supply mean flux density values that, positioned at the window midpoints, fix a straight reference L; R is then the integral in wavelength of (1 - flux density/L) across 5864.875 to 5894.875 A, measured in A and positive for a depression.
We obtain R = 1.9 A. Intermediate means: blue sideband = 8.12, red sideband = 8.32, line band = 7.67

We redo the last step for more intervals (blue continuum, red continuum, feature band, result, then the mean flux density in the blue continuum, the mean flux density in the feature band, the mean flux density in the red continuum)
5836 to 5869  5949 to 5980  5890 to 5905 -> 1.86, 8.45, 7.27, 8.07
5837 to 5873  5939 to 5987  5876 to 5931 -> 2.09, 8.43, 7.91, 7.99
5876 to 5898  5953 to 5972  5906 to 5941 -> -2.53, 7.16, 8.31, 8.39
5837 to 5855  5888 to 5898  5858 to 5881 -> -2.16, 8.59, 8.22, 6.47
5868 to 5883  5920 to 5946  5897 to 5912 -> -0.20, 8.17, 8.29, 8.2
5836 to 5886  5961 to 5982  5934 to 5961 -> 0.48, 8.33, 8.04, 8.14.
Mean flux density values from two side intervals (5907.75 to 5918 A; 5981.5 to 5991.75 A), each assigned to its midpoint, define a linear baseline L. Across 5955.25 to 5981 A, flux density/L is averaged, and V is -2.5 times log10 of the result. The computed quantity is 0.03 mag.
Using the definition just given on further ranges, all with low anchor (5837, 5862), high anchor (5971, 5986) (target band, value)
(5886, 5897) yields 0.23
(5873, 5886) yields 0.02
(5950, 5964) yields -0.07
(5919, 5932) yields -0.07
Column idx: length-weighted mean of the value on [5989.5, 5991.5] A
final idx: 9.25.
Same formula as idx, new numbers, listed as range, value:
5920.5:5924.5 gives 8.85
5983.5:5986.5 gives 7.33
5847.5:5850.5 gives 8.42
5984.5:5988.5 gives 8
